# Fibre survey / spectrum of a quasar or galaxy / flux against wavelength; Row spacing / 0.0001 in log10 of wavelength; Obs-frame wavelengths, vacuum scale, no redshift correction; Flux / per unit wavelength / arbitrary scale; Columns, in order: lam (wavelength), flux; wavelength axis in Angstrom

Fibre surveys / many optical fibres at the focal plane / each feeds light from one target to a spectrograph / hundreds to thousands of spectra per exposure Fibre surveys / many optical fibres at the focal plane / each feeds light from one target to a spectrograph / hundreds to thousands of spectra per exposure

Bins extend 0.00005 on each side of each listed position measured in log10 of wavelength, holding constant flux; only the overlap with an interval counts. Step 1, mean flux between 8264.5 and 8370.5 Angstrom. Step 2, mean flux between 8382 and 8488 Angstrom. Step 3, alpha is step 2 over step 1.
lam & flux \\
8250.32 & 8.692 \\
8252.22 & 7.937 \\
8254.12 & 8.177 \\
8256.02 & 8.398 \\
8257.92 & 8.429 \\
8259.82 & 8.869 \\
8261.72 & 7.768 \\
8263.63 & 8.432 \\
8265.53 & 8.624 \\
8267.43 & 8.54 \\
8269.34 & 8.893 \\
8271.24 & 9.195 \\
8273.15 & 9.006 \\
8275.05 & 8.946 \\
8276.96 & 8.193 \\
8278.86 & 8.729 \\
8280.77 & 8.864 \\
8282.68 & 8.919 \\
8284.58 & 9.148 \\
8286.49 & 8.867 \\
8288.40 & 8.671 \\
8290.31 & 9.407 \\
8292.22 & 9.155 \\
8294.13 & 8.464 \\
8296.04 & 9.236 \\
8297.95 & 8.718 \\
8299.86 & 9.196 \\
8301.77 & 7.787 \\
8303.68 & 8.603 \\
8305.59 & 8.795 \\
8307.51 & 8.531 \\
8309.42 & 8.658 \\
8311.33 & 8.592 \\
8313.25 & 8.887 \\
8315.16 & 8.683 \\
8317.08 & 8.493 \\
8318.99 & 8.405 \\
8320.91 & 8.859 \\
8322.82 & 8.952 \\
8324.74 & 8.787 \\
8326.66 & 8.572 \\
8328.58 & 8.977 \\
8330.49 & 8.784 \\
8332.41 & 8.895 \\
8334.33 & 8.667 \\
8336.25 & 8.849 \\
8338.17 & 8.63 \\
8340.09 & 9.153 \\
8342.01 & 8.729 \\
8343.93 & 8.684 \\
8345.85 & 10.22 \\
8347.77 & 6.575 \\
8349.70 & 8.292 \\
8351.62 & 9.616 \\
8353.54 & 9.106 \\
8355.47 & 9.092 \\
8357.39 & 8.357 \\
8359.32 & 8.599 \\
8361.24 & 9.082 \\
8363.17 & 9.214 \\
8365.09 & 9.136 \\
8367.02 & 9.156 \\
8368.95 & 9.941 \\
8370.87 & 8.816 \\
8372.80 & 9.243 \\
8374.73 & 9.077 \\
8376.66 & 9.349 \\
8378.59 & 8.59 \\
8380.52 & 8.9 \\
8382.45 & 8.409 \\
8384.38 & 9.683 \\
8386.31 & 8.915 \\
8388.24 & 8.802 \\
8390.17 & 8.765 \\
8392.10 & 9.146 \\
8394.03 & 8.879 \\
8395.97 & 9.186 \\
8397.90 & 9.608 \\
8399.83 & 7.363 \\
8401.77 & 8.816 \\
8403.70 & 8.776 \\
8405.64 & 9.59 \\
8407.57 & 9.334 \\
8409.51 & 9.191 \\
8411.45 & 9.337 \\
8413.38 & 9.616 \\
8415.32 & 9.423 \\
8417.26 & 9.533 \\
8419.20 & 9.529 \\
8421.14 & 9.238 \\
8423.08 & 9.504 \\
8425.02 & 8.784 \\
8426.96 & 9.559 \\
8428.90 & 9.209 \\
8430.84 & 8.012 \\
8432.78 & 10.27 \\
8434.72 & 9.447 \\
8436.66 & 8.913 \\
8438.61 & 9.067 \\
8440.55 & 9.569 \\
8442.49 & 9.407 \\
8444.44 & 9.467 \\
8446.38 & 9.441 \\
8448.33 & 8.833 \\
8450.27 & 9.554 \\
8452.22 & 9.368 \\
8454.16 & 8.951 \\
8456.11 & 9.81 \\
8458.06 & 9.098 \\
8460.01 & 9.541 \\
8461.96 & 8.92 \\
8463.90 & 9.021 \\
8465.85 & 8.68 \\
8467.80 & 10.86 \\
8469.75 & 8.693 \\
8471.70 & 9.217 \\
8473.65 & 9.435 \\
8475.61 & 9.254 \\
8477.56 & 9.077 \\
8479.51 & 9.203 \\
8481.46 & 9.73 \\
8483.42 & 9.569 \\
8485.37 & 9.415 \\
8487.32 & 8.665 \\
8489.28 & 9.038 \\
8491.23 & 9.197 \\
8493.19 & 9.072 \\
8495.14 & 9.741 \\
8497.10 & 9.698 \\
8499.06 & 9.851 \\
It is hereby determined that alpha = 1.0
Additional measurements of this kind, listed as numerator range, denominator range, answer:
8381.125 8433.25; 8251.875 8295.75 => 1.05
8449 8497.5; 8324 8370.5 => 1.05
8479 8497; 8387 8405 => 1.05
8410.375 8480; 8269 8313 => 1.06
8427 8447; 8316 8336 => 1.06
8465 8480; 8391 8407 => 1.04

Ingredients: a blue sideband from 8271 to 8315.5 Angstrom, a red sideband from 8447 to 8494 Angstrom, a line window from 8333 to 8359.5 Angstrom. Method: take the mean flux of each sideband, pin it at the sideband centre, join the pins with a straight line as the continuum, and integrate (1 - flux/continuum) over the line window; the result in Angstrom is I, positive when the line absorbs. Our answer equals 0.5 Angstrom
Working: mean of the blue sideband 8.8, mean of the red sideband 9.26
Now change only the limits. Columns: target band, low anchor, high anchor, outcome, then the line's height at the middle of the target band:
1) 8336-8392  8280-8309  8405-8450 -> 0.90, 9.08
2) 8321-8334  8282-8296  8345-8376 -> 0.21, 8.97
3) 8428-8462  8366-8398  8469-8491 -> -0.44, 9.16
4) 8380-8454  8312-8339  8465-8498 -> -0.68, 9.09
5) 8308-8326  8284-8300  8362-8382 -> 0.64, 9.01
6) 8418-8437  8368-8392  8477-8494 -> -0.28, 9.13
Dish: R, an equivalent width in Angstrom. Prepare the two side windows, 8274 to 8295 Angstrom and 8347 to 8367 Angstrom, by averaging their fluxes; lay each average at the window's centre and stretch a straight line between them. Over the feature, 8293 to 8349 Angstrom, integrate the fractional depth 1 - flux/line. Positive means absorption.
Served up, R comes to 0.6 Angstrom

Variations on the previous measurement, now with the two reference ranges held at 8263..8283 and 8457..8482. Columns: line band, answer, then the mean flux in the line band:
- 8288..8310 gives 0.1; 8.77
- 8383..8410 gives 0.3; 8.99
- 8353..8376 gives -0.2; 9.07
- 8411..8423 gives -0.4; 9.45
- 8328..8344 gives 0.2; 8.83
